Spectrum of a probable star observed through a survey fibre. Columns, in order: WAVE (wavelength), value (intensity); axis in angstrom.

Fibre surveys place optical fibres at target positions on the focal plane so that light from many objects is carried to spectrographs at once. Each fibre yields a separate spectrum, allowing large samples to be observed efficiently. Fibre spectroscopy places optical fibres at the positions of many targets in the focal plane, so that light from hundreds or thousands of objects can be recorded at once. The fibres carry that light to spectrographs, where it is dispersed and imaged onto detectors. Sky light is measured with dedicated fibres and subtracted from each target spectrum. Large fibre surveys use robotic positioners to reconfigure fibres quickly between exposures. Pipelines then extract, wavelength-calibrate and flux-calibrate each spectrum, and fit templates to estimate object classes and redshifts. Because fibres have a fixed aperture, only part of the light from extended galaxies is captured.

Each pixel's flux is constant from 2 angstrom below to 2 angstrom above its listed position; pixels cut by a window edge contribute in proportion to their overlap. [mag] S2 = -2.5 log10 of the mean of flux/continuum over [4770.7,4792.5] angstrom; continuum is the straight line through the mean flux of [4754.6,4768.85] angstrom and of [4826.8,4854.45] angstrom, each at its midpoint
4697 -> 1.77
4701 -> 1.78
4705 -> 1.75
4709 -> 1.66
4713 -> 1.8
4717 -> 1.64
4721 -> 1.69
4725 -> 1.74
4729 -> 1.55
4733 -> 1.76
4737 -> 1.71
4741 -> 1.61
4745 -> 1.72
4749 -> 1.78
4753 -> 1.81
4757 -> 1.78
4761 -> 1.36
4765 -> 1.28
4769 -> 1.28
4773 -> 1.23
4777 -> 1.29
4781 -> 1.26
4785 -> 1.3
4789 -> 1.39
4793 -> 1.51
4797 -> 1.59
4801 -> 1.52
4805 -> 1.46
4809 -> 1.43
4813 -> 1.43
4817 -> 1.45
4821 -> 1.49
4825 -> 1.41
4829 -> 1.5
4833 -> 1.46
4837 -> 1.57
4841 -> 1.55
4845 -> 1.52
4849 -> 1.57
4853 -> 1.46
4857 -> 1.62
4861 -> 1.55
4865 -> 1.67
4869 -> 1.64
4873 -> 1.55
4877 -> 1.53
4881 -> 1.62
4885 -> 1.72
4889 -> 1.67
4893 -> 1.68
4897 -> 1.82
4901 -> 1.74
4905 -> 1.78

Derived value 0.13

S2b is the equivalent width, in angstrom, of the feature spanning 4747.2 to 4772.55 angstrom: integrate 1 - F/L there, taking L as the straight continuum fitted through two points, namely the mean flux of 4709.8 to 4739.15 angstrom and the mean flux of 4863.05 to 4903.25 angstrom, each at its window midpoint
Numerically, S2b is 2.4 angstrom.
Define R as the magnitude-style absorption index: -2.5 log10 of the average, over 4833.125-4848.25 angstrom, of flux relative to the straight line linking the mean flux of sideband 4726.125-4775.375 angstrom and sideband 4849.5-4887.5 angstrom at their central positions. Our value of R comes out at 0.04 mag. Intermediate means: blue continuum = 1.57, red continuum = 1.6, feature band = 1.54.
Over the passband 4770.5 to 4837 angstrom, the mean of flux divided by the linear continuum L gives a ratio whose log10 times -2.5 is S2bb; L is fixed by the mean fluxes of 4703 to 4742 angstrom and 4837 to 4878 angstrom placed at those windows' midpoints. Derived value 0.14 mag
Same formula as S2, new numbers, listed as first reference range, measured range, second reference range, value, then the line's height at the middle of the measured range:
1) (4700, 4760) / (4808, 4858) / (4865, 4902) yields 0.12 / 1.68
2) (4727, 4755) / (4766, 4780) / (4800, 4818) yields 0.24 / 1.59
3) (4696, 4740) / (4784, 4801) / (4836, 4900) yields 0.14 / 1.66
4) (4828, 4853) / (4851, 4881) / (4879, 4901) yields 0.03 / 1.62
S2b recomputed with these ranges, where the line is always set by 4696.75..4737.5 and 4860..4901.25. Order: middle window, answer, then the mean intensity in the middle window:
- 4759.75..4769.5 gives 2.2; 1.31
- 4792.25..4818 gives 3.0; 1.48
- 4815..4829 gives 1.8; 1.46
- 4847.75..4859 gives 0.8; 1.55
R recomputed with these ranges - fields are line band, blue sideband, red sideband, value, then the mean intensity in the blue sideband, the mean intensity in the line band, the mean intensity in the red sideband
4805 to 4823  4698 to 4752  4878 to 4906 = 0.178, 1.71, 1.45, 1.71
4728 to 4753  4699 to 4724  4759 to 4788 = -0.127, 1.72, 1.7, 1.29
